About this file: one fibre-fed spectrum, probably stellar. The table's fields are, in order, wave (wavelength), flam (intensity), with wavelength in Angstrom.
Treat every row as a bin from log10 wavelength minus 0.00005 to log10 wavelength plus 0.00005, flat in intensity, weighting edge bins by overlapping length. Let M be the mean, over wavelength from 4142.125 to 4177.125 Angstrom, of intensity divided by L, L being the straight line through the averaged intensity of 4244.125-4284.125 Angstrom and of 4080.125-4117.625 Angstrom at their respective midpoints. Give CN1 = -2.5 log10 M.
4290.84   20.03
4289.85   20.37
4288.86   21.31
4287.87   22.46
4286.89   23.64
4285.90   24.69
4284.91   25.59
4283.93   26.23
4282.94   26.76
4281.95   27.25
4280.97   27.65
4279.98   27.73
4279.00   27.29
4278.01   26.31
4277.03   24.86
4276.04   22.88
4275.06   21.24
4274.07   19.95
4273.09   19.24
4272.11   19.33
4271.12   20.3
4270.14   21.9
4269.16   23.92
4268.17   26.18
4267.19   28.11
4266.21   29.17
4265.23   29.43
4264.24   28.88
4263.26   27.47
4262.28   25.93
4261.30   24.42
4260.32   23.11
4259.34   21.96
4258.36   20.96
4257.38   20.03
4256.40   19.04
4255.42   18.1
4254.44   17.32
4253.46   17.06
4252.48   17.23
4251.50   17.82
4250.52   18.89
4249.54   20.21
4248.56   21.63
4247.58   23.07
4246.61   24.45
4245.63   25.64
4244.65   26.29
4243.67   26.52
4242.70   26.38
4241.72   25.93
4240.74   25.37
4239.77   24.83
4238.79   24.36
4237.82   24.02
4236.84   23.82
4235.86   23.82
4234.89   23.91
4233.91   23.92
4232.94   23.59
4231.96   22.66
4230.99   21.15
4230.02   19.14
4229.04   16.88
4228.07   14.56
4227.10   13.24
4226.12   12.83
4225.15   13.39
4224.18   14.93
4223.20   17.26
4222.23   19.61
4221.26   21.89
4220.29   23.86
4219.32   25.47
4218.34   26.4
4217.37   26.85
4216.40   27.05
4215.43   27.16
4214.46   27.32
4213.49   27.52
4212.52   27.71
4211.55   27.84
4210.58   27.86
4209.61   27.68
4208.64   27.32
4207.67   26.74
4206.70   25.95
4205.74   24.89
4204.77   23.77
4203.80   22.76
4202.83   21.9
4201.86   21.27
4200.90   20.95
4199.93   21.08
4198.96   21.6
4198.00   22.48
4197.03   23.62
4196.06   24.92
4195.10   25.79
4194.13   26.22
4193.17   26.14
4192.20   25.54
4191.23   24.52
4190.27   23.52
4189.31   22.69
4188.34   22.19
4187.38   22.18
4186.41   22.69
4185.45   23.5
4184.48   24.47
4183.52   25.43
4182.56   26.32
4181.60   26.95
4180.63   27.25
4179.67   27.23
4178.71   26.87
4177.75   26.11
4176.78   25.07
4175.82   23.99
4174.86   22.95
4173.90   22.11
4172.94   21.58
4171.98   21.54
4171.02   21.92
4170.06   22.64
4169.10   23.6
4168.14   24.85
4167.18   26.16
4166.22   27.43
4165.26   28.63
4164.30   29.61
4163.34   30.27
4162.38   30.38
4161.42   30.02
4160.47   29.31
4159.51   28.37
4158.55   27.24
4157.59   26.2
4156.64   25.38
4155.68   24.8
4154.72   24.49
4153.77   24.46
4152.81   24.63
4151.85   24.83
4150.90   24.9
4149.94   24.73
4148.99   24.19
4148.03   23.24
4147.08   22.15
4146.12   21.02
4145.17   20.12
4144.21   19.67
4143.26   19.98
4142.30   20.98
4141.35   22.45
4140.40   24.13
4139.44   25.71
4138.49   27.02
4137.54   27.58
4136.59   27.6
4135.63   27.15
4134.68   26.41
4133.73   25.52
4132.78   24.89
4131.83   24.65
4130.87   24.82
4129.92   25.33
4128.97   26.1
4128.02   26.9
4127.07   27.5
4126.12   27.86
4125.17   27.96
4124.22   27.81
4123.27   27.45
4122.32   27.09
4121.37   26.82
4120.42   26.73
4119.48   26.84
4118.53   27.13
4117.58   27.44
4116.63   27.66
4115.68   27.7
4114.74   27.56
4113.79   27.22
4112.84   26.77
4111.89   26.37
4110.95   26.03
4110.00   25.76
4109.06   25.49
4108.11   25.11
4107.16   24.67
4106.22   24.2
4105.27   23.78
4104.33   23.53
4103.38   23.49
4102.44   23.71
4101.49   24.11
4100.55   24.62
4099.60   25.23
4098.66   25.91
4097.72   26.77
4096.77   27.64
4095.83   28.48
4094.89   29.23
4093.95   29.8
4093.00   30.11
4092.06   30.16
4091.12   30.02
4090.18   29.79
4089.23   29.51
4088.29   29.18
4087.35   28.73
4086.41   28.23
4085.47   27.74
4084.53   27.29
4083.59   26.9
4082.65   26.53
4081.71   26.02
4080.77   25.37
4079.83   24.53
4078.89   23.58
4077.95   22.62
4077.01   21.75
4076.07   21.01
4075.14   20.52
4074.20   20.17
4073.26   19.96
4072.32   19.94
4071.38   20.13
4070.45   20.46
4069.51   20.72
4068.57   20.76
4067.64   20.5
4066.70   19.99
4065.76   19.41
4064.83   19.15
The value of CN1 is 0.03 mag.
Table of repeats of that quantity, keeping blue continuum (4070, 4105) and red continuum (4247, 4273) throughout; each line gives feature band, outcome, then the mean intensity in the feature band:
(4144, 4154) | 0.06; 23.1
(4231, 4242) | -0.06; 24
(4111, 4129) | -0.10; 27.2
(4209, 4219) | -0.18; 27.3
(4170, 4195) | -0.03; 24.3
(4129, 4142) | -0.04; 25.6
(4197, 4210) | -0.02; 23.7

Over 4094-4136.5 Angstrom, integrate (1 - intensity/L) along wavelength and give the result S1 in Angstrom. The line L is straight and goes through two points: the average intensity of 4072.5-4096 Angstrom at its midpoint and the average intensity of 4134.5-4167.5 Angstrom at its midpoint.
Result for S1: -0.7 Angstrom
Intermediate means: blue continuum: 26.2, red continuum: 25.5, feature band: 26.3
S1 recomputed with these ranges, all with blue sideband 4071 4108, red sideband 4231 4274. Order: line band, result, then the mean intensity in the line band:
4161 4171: -1.10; 27.1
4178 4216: -1.59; 24.9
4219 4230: 2.79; 17.6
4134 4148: 0.59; 23.7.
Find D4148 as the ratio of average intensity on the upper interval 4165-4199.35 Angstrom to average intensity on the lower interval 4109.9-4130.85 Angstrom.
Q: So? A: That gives 0.9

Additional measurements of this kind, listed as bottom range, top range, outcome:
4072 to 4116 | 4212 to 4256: 0.85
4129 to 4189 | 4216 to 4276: 0.89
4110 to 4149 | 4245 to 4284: 0.91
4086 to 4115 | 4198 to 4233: 0.84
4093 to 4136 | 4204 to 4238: 0.87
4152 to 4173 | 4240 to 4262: 0.84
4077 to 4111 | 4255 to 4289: 0.91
